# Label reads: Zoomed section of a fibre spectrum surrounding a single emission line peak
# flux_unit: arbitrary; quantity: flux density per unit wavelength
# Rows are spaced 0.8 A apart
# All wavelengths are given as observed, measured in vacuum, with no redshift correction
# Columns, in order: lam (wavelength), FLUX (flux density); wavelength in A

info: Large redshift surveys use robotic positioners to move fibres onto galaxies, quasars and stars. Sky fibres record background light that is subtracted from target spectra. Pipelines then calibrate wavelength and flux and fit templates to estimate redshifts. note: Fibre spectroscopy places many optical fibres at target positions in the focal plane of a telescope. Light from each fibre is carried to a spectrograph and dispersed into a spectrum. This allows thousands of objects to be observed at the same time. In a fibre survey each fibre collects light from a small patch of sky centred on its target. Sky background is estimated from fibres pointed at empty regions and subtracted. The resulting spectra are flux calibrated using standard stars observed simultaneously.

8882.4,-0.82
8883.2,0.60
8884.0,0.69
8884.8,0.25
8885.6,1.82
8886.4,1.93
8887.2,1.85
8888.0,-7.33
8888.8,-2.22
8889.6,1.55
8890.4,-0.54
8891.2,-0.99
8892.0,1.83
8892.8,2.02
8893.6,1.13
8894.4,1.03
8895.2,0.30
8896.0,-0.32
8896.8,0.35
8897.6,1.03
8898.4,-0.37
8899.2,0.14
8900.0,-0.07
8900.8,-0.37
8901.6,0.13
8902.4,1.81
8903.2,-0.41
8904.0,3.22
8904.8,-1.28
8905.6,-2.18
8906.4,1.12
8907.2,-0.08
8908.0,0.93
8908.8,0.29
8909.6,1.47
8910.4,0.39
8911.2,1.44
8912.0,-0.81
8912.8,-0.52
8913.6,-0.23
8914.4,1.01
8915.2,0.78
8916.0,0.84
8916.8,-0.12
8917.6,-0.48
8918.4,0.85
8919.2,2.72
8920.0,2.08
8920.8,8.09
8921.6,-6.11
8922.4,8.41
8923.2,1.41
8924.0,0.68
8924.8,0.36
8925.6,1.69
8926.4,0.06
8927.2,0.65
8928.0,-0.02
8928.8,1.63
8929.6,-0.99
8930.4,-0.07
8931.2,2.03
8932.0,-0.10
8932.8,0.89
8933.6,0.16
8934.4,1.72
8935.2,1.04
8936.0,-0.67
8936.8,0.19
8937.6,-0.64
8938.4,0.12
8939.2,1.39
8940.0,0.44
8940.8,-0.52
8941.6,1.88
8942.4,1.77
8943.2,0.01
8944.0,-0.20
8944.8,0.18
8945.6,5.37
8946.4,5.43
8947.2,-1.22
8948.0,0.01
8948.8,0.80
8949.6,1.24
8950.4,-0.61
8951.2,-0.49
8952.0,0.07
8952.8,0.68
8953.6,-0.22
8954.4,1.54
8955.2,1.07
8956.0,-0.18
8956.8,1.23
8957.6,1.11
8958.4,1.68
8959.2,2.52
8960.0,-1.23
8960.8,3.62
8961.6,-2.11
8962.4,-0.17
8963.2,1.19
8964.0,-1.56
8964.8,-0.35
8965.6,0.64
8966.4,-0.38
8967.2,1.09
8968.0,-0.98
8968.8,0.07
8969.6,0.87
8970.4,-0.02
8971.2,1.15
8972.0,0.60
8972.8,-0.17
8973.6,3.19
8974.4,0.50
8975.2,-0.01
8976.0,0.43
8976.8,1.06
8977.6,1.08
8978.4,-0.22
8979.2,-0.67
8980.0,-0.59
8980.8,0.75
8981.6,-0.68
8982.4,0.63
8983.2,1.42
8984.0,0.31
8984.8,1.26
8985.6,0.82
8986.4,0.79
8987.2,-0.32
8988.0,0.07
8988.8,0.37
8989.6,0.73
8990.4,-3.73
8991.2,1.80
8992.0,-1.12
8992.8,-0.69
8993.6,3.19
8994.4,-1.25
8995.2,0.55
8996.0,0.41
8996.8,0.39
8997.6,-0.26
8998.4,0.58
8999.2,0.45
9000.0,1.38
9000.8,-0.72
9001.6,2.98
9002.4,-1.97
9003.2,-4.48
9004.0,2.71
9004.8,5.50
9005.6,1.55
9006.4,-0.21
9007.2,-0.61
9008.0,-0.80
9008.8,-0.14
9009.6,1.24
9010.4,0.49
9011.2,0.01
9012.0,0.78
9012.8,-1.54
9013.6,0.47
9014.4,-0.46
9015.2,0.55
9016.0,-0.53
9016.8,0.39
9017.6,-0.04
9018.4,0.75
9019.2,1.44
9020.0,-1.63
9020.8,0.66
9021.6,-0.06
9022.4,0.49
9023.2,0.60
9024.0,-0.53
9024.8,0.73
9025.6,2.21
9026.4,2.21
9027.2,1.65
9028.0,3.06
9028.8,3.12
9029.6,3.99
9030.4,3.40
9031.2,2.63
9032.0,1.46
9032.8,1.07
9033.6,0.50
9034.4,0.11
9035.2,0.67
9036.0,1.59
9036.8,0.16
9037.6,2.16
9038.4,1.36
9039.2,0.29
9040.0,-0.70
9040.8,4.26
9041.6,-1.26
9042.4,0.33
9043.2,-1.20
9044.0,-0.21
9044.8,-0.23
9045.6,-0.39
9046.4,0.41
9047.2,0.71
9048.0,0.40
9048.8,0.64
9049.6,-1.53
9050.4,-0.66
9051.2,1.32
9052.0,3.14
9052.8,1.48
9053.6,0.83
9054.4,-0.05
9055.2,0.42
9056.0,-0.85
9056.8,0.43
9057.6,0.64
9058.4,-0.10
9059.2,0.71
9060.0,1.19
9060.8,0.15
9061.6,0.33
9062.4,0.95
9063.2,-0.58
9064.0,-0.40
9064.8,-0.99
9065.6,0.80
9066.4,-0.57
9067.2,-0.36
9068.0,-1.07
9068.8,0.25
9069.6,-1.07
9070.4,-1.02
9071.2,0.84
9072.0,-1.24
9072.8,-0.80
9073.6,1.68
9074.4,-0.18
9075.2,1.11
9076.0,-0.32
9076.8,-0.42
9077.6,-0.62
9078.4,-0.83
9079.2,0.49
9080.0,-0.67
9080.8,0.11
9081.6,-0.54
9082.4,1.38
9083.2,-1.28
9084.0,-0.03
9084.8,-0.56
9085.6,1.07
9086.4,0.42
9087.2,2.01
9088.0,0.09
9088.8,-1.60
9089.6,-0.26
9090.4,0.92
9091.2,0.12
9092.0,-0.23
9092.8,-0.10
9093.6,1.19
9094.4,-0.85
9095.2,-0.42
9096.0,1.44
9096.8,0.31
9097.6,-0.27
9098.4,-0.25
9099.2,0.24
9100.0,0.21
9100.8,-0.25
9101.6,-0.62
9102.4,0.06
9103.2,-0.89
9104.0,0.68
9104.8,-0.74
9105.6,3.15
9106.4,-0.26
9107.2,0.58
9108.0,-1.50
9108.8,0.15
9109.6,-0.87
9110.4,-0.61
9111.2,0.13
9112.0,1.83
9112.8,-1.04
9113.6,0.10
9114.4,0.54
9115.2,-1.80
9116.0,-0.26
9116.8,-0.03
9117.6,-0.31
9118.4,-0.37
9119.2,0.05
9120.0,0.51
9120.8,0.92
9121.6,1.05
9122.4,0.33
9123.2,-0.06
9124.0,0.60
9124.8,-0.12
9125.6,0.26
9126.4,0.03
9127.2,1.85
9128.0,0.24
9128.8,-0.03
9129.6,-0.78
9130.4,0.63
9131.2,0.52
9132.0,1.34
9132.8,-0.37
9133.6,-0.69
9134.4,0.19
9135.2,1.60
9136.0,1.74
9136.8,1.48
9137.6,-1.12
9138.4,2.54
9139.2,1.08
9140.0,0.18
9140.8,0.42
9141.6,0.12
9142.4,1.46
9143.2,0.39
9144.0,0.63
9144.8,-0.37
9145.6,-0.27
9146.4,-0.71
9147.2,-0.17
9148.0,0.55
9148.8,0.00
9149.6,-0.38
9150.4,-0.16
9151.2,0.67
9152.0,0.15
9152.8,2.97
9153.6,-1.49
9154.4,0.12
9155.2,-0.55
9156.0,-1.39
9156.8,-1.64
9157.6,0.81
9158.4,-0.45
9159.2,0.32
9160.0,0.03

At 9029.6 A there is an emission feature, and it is H-gamma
